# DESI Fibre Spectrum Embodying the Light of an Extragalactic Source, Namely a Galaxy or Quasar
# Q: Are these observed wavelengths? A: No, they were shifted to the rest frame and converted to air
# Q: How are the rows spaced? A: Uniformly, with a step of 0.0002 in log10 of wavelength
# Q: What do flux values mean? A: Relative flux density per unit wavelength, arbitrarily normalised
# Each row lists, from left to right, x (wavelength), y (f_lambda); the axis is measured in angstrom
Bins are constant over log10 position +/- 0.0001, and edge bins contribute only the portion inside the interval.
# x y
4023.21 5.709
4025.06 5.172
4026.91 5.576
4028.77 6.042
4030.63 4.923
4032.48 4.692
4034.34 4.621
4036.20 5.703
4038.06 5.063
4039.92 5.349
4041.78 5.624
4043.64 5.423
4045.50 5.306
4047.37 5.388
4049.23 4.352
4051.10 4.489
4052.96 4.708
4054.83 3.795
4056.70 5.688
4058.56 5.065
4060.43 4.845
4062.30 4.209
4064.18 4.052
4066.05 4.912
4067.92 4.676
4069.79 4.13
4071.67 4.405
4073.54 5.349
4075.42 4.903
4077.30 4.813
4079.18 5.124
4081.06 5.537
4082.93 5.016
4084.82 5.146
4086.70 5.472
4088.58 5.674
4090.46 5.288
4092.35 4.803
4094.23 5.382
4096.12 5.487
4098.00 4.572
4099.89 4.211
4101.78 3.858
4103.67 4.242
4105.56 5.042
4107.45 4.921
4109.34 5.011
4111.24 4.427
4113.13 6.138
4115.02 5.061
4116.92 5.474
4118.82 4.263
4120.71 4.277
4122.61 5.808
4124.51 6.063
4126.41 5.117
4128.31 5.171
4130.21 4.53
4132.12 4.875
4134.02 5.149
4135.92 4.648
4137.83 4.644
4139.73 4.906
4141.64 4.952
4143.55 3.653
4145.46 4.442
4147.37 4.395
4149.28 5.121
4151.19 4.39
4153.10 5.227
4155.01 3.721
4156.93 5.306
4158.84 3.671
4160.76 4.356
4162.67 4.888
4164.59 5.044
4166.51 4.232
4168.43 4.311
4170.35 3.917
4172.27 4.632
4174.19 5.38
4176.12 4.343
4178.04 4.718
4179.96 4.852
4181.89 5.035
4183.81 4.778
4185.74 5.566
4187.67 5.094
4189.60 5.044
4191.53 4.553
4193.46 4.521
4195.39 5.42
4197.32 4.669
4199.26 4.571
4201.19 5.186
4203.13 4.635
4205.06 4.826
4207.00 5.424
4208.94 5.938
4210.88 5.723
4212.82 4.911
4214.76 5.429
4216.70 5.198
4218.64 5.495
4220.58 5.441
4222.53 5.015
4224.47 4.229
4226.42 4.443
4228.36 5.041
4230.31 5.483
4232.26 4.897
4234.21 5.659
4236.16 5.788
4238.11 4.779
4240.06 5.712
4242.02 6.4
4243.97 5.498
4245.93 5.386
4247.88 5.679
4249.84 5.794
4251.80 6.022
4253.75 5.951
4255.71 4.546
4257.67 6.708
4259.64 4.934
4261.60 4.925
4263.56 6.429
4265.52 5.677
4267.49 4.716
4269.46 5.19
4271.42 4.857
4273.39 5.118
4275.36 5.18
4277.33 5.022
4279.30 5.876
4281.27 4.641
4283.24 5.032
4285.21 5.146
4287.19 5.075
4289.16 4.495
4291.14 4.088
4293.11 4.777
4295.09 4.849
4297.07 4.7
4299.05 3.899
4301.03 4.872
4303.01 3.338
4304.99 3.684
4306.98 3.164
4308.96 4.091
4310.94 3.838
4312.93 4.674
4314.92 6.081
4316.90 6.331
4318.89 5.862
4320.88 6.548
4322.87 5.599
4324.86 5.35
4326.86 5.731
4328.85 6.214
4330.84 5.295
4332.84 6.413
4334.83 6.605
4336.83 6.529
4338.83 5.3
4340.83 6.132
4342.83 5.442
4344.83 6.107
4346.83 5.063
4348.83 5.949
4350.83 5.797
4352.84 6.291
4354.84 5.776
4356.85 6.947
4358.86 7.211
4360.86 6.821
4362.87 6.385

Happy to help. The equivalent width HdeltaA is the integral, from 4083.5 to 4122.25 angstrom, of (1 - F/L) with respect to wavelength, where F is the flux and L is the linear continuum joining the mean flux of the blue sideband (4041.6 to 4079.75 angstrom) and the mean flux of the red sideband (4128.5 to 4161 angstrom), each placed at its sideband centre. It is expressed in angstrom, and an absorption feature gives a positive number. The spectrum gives -2.03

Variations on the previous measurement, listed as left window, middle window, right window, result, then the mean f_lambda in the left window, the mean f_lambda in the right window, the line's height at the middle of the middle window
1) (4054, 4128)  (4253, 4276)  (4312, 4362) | 1.38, 4.93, 6.01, 5.69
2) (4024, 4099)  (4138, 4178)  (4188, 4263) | 4.76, 5.02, 5.27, 5.16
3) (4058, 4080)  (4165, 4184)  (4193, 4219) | 1.57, 4.7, 5.14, 5.04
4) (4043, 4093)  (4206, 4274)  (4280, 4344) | -4.34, 4.91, 5.13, 5.06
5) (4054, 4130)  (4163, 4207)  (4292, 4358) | 2.65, 4.93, 5.38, 5.11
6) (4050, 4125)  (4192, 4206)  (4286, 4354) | 0.67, 4.9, 5.24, 5.07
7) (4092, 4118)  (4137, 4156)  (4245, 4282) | 1.84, 4.9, 5.41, 5.03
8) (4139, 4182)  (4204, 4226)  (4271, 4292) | -2.16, 4.58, 4.96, 4.75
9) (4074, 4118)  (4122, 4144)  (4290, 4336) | 0.24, 5.03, 5.05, 5.03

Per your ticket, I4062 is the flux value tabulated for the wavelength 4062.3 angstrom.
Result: 4.209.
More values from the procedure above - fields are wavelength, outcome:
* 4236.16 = 5.788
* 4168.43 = 4.311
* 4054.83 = 3.795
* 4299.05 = 3.899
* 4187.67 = 5.094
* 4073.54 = 5.349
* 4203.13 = 4.635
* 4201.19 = 5.186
